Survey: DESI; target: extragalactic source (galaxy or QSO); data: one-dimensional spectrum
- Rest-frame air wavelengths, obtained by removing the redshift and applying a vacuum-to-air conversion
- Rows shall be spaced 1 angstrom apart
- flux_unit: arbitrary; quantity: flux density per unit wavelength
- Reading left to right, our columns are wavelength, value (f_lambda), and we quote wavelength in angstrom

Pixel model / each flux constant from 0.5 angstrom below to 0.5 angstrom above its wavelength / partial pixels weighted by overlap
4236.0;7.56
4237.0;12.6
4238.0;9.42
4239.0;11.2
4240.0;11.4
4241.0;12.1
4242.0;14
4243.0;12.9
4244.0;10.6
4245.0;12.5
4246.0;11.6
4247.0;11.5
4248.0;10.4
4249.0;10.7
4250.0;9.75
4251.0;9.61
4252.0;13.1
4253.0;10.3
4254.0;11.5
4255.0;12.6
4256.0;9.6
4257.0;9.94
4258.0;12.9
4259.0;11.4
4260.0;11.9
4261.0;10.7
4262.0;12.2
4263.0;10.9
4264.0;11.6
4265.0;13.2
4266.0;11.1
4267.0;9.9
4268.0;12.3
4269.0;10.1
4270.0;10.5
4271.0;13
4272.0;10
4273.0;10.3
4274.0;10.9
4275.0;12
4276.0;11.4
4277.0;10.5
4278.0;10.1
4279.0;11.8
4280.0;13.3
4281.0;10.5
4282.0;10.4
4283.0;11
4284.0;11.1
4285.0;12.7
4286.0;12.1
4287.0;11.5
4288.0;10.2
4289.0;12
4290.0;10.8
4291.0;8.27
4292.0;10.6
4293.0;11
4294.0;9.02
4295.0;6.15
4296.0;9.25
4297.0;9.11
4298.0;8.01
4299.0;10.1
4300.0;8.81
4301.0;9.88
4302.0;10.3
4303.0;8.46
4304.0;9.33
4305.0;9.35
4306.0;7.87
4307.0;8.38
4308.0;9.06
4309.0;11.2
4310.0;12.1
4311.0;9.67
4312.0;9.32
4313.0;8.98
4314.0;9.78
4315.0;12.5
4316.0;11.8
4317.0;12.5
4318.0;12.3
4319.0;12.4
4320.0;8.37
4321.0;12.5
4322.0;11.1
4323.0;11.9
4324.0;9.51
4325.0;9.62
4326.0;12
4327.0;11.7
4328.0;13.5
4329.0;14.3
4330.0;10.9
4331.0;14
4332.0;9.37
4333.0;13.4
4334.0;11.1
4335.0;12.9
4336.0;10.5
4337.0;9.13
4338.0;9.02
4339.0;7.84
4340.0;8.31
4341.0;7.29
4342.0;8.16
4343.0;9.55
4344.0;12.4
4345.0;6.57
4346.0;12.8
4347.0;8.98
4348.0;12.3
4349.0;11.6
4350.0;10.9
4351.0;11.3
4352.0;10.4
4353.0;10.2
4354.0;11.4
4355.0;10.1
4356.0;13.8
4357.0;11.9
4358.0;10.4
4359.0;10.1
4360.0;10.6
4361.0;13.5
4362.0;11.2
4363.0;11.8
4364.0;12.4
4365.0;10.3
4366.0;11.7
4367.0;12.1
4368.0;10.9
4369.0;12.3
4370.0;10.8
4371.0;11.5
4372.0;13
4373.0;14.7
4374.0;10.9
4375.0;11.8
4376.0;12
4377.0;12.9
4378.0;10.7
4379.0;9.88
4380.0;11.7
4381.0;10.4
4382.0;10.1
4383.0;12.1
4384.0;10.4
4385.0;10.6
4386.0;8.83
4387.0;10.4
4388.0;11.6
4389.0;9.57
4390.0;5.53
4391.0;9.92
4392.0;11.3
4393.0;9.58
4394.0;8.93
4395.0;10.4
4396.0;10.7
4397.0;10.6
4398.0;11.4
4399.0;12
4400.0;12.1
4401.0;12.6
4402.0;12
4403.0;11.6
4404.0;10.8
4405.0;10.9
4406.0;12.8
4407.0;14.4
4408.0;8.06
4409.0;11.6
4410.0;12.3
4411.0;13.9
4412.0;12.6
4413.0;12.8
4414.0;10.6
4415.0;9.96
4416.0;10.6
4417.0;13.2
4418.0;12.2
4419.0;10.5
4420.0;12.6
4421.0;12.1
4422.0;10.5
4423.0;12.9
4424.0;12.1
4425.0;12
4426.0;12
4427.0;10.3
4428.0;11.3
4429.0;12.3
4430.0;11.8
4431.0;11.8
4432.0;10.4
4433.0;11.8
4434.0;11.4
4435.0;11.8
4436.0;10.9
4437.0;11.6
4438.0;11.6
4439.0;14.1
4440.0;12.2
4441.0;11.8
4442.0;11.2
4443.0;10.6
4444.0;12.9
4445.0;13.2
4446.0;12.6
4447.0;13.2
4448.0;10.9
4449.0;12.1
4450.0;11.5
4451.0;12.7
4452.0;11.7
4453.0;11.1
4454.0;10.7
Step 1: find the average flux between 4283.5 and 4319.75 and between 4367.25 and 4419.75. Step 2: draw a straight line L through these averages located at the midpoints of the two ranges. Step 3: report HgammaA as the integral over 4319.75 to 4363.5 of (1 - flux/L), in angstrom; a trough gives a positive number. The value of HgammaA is -1.1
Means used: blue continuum 10.2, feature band 10.9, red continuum 11.2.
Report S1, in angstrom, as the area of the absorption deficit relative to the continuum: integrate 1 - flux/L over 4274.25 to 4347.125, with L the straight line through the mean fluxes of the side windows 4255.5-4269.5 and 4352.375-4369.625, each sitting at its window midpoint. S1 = 5.7 angstrom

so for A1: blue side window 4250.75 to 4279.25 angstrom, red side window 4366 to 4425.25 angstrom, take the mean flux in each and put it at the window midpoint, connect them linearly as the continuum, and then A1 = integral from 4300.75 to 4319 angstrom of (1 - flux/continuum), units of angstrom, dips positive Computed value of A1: 1.7 angstrom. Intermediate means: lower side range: 11.2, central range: 10.2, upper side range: 11.3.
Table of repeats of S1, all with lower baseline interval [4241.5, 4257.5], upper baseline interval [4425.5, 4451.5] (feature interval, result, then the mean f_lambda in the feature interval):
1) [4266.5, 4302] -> 2.68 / 10.5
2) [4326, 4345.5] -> 1.65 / 10.6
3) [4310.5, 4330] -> 0.44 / 11.2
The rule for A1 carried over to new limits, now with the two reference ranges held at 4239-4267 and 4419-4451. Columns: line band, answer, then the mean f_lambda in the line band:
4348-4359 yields 0.44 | 11.2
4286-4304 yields 2.91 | 9.68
